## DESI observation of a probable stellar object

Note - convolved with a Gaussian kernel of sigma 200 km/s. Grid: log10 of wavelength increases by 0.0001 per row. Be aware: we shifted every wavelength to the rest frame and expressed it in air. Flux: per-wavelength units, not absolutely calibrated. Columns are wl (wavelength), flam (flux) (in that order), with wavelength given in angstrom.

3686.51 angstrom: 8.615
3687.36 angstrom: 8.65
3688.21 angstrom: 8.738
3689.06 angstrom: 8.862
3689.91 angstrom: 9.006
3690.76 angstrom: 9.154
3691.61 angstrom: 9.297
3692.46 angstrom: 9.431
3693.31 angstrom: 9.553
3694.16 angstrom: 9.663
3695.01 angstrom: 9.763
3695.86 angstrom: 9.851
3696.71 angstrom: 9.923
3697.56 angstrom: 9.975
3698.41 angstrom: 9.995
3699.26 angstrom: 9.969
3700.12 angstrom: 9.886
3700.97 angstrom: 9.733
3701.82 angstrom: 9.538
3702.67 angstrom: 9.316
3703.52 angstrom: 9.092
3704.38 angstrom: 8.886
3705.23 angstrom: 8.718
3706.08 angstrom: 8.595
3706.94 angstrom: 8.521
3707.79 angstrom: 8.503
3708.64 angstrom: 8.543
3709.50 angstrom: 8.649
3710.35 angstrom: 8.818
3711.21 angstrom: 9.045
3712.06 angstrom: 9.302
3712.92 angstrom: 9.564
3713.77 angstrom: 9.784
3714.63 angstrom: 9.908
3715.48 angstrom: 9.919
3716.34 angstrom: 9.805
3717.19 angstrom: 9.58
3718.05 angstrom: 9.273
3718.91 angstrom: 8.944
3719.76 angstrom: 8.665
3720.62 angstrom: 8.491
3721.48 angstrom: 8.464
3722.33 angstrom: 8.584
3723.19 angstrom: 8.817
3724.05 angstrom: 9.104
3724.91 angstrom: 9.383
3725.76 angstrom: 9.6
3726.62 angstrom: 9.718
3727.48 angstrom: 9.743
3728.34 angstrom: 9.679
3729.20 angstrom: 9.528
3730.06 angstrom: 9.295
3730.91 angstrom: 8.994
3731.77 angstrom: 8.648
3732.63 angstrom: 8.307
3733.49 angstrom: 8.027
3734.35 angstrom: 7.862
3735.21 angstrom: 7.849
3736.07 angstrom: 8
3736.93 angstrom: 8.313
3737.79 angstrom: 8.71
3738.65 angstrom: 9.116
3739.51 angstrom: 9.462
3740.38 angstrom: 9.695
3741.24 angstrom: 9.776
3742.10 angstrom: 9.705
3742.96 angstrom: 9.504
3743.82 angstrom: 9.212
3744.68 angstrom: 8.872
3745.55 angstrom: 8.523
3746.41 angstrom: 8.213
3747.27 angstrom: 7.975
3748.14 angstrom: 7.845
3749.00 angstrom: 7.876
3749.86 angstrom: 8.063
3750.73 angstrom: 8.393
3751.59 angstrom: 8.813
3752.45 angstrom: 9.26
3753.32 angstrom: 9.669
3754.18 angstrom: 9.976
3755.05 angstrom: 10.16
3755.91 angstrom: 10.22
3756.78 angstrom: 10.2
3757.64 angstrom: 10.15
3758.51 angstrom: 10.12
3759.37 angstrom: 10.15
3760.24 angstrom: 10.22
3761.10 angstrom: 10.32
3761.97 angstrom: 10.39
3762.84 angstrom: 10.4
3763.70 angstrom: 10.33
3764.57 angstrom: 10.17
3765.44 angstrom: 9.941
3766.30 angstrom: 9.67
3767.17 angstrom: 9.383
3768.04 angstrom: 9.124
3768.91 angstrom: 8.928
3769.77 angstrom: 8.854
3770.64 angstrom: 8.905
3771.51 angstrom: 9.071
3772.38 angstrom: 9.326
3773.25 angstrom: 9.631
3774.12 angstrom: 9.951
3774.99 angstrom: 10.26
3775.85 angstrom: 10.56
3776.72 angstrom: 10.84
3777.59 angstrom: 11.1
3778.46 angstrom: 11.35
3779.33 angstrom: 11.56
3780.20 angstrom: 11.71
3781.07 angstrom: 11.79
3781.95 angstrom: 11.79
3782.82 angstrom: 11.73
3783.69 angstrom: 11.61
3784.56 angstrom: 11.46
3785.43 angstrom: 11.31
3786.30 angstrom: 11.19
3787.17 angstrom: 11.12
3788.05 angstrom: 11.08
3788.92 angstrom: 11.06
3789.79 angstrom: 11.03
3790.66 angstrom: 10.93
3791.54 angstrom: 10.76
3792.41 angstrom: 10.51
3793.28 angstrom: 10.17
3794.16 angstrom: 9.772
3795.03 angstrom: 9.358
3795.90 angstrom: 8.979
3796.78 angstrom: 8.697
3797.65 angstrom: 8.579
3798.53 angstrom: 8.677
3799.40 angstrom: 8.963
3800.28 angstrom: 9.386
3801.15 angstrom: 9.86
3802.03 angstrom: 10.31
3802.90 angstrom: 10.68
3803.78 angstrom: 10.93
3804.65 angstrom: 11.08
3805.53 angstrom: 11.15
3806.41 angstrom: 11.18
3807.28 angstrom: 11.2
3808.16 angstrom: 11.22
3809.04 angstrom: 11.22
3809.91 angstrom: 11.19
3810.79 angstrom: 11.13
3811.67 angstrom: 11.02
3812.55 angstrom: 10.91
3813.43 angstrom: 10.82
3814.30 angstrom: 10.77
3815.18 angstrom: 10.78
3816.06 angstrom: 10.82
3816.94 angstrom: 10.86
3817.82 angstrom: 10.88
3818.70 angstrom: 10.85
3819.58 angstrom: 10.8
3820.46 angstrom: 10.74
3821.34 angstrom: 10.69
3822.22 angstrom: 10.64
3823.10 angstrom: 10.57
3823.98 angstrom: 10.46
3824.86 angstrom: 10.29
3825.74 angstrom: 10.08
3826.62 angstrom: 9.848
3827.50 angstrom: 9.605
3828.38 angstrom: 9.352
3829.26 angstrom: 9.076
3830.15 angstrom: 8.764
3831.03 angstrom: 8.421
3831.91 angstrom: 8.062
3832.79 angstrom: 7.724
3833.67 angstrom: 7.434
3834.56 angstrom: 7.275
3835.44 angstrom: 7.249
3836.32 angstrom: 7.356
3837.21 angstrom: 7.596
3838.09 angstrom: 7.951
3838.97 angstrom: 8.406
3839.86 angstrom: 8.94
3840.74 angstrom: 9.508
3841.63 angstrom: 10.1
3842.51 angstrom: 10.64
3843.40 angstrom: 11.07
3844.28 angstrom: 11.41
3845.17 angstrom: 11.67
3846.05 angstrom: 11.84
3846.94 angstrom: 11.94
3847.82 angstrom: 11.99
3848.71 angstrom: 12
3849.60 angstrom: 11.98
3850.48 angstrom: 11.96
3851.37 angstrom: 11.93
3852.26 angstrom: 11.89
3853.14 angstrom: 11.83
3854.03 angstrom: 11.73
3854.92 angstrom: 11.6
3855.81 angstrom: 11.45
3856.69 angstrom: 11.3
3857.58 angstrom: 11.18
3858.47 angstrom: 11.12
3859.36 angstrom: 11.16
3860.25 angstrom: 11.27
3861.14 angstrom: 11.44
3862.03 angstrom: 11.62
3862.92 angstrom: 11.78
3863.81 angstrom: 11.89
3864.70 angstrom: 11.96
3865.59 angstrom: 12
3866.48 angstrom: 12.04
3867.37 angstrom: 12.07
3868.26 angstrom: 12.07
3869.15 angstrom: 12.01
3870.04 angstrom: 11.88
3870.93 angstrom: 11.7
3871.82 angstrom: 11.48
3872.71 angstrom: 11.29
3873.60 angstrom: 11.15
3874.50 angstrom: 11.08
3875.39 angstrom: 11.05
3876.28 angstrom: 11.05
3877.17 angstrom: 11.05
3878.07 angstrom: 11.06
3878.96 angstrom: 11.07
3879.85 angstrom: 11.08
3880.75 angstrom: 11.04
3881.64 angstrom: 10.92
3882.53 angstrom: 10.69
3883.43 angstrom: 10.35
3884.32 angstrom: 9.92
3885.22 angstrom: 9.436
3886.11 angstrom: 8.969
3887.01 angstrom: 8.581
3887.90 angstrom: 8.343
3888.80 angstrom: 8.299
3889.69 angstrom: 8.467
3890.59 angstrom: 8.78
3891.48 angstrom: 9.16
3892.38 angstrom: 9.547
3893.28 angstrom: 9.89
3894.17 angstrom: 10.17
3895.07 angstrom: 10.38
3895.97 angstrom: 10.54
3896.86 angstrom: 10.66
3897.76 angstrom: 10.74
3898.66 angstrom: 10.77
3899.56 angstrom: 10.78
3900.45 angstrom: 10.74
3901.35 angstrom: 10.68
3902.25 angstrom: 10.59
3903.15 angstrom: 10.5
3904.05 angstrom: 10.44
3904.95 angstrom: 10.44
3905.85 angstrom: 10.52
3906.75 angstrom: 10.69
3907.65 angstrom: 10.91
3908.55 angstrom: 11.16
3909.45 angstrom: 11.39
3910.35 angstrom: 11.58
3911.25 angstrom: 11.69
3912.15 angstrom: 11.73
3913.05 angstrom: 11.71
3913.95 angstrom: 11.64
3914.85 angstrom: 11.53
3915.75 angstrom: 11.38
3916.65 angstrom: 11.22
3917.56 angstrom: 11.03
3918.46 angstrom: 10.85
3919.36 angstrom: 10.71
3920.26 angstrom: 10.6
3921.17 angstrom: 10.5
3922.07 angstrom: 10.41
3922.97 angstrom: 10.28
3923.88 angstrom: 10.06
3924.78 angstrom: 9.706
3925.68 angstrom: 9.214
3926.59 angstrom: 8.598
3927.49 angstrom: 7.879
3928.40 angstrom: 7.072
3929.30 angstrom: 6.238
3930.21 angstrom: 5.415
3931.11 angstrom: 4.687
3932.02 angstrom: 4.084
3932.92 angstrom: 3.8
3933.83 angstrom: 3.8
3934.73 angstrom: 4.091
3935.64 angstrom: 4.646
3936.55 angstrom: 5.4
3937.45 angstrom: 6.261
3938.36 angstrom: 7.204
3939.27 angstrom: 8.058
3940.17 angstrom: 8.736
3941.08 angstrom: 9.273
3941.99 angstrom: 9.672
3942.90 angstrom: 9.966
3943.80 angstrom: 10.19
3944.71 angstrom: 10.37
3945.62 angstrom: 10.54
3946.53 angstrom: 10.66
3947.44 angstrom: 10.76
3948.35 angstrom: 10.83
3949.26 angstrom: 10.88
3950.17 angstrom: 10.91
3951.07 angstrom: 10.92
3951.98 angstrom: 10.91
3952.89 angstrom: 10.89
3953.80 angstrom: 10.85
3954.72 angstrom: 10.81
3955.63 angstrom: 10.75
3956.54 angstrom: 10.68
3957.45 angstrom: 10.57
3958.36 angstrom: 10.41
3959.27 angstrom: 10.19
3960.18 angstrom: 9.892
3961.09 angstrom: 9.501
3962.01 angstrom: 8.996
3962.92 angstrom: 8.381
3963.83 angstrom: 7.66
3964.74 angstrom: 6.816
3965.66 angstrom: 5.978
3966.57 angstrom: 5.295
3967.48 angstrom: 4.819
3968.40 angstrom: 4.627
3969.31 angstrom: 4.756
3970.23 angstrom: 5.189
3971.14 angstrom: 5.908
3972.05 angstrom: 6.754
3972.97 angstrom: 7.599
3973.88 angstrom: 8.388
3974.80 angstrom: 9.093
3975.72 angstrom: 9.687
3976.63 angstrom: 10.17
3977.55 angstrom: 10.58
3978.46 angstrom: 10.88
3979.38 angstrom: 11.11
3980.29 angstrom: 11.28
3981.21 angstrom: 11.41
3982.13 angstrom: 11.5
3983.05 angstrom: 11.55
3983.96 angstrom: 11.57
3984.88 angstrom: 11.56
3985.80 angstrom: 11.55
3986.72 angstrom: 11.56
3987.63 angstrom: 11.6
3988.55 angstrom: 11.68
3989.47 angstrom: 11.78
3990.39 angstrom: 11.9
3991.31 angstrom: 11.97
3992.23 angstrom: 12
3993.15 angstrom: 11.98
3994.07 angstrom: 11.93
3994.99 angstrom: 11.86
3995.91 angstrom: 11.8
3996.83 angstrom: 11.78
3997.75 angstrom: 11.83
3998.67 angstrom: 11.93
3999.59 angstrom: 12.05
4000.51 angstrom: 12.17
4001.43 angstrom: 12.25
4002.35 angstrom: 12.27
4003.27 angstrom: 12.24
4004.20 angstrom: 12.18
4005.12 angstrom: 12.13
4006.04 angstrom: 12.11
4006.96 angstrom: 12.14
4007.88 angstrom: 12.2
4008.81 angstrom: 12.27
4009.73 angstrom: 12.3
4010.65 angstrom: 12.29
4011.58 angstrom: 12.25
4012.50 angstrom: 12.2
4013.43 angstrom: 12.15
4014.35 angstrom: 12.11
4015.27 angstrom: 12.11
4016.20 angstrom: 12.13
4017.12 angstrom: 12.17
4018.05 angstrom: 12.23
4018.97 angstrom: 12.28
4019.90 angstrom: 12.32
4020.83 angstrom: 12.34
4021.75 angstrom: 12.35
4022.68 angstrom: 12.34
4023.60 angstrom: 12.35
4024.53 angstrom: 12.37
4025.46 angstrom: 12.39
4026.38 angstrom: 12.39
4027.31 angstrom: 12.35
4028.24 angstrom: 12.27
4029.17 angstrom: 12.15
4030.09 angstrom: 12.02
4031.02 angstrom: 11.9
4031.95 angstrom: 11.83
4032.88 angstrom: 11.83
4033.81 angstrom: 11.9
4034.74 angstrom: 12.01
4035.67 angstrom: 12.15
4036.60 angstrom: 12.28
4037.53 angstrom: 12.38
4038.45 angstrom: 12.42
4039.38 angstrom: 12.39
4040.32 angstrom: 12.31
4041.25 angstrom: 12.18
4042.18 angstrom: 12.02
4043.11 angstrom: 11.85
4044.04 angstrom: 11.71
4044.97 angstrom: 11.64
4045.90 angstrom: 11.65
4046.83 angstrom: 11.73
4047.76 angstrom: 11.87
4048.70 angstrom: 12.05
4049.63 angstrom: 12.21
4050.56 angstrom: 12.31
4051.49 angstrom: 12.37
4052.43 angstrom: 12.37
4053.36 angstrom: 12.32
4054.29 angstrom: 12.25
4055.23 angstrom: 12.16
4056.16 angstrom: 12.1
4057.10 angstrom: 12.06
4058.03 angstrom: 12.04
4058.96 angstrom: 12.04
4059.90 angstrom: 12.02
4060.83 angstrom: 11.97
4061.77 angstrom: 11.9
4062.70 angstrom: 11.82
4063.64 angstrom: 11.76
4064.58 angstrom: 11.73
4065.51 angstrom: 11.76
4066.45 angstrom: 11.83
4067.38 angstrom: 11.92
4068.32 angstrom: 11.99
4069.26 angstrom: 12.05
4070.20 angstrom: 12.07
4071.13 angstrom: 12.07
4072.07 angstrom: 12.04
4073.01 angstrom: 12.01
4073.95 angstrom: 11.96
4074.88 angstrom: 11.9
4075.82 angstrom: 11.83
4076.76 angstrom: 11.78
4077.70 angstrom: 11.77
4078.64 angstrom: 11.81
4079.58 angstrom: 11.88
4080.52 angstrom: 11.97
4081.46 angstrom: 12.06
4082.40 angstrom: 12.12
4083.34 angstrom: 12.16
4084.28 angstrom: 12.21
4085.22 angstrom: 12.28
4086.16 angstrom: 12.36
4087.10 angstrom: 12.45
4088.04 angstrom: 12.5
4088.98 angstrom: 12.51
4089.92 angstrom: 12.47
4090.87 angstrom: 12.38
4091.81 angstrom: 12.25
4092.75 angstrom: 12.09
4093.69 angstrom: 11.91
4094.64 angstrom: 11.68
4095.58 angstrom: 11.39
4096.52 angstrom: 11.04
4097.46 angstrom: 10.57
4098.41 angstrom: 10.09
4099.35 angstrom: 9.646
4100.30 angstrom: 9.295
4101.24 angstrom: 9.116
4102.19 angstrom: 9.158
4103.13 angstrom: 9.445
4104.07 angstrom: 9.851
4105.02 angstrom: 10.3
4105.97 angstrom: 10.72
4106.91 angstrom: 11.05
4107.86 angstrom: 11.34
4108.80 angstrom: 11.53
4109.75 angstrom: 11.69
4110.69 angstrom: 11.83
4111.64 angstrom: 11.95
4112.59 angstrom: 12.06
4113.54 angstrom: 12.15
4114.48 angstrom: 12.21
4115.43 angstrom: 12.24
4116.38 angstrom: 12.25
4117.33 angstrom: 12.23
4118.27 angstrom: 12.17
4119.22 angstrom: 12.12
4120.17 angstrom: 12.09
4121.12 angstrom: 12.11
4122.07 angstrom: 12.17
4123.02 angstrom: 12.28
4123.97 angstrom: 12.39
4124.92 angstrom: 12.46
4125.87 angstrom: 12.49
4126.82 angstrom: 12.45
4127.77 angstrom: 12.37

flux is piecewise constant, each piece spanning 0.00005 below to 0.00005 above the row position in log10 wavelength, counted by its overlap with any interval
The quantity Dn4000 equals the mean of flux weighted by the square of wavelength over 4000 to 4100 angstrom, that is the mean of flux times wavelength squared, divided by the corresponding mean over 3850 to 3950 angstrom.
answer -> 1.29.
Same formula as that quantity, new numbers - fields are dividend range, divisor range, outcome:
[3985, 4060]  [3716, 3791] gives 1.44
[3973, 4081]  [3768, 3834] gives 1.29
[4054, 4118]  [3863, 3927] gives 1.20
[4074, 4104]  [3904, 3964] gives 1.31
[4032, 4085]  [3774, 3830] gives 1.29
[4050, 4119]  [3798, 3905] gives 1.25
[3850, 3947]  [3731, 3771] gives 1.18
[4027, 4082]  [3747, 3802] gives 1.38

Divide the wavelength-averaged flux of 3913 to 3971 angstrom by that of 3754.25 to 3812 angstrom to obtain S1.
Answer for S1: 0.8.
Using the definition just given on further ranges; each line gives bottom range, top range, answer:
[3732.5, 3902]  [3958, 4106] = 1.11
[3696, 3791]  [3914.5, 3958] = 0.94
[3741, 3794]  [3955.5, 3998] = 0.97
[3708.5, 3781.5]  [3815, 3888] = 1.12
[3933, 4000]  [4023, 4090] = 1.26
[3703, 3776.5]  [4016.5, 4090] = 1.31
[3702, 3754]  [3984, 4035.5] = 1.35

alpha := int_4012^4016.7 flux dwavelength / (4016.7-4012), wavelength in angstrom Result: 12.2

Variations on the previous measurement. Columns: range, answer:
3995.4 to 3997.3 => 11.8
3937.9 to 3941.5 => 8.3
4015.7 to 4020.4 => 12.2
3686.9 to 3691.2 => 8.87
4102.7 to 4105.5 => 9.86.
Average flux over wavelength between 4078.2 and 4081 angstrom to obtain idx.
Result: 11.9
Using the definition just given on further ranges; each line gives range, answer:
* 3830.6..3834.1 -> 7.93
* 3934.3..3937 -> 4.71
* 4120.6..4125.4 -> 12.3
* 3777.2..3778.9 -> 11.2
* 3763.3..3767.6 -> 9.89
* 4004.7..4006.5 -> 12.1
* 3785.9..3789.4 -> 11.1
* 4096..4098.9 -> 10.6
